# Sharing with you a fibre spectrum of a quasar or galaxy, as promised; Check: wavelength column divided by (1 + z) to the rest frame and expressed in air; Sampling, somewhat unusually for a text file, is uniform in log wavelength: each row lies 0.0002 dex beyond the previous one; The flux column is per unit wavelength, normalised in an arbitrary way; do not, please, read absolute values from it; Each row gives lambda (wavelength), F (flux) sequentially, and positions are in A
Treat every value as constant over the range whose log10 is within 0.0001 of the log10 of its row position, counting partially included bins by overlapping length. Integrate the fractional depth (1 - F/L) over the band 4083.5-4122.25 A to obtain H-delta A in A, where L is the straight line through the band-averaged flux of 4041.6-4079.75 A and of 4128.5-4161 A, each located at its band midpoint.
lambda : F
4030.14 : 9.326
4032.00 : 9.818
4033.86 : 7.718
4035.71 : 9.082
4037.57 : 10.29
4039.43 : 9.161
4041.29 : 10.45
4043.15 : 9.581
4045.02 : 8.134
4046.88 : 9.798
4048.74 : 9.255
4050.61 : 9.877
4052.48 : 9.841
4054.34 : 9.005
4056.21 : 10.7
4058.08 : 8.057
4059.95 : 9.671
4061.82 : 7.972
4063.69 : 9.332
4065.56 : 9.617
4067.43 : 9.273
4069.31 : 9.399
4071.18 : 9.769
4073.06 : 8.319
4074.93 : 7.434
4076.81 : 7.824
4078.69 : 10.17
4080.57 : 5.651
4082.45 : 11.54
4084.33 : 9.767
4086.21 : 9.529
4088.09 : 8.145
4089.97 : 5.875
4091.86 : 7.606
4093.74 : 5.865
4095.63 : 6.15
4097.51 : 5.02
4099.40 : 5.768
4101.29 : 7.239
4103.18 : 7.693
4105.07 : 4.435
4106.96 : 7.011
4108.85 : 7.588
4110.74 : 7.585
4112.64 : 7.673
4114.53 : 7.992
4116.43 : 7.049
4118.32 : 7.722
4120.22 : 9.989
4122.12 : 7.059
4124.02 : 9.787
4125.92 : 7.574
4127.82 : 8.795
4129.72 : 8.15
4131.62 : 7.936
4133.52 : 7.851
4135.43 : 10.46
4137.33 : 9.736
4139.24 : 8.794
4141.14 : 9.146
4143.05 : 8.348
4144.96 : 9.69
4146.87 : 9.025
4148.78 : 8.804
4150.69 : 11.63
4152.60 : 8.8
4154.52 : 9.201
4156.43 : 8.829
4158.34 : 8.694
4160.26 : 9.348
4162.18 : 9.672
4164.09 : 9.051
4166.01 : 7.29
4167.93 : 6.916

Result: 7.9 A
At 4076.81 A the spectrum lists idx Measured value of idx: 7.824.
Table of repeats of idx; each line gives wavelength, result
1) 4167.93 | 6.916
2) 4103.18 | 7.693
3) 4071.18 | 9.769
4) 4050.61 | 9.877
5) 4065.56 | 9.617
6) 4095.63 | 6.15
